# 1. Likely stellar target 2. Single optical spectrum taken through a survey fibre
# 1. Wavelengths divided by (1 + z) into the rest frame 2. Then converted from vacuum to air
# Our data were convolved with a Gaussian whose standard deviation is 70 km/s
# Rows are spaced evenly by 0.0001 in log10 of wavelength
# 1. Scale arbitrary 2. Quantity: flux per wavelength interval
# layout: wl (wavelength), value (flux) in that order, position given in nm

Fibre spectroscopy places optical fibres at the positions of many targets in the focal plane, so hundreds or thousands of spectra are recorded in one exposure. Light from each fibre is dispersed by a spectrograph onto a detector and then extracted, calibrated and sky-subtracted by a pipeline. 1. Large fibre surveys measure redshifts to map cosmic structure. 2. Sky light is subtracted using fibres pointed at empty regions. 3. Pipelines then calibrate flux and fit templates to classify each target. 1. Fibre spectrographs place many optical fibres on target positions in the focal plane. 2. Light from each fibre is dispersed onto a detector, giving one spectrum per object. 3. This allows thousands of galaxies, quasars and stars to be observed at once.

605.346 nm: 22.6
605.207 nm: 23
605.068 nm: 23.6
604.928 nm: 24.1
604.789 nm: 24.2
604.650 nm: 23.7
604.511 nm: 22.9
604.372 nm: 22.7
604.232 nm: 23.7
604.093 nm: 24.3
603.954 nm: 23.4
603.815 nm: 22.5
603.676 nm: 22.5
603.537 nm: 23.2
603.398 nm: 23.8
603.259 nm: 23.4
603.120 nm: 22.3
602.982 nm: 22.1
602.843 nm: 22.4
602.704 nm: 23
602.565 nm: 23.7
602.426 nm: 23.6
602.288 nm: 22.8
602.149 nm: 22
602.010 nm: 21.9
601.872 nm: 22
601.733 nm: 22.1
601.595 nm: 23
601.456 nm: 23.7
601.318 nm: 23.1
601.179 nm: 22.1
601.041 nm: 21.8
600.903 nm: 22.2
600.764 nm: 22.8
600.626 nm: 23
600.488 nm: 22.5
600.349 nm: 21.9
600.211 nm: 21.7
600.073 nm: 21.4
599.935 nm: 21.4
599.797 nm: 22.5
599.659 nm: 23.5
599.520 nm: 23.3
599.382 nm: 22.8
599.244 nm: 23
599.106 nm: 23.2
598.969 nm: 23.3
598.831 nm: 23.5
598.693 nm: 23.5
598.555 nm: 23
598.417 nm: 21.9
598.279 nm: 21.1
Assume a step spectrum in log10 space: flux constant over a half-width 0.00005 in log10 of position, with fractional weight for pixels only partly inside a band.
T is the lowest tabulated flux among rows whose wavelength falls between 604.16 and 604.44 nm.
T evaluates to 22.7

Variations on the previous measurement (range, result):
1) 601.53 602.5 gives 21.9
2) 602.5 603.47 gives 22.1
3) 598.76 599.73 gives 22.8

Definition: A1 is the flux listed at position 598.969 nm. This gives 23.3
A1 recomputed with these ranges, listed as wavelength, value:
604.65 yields 23.7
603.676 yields 22.5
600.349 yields 21.9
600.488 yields 22.5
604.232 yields 23.7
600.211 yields 21.7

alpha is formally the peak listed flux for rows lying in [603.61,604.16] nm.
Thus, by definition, 24.3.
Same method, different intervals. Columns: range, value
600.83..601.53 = 23.7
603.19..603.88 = 23.8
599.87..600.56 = 22.5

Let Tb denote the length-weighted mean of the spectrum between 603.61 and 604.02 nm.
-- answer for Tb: 22.8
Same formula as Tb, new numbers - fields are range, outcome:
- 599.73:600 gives 22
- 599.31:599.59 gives 23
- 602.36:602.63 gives 23.6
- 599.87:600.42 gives 21.6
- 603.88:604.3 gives 23.8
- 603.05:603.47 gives 23.2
